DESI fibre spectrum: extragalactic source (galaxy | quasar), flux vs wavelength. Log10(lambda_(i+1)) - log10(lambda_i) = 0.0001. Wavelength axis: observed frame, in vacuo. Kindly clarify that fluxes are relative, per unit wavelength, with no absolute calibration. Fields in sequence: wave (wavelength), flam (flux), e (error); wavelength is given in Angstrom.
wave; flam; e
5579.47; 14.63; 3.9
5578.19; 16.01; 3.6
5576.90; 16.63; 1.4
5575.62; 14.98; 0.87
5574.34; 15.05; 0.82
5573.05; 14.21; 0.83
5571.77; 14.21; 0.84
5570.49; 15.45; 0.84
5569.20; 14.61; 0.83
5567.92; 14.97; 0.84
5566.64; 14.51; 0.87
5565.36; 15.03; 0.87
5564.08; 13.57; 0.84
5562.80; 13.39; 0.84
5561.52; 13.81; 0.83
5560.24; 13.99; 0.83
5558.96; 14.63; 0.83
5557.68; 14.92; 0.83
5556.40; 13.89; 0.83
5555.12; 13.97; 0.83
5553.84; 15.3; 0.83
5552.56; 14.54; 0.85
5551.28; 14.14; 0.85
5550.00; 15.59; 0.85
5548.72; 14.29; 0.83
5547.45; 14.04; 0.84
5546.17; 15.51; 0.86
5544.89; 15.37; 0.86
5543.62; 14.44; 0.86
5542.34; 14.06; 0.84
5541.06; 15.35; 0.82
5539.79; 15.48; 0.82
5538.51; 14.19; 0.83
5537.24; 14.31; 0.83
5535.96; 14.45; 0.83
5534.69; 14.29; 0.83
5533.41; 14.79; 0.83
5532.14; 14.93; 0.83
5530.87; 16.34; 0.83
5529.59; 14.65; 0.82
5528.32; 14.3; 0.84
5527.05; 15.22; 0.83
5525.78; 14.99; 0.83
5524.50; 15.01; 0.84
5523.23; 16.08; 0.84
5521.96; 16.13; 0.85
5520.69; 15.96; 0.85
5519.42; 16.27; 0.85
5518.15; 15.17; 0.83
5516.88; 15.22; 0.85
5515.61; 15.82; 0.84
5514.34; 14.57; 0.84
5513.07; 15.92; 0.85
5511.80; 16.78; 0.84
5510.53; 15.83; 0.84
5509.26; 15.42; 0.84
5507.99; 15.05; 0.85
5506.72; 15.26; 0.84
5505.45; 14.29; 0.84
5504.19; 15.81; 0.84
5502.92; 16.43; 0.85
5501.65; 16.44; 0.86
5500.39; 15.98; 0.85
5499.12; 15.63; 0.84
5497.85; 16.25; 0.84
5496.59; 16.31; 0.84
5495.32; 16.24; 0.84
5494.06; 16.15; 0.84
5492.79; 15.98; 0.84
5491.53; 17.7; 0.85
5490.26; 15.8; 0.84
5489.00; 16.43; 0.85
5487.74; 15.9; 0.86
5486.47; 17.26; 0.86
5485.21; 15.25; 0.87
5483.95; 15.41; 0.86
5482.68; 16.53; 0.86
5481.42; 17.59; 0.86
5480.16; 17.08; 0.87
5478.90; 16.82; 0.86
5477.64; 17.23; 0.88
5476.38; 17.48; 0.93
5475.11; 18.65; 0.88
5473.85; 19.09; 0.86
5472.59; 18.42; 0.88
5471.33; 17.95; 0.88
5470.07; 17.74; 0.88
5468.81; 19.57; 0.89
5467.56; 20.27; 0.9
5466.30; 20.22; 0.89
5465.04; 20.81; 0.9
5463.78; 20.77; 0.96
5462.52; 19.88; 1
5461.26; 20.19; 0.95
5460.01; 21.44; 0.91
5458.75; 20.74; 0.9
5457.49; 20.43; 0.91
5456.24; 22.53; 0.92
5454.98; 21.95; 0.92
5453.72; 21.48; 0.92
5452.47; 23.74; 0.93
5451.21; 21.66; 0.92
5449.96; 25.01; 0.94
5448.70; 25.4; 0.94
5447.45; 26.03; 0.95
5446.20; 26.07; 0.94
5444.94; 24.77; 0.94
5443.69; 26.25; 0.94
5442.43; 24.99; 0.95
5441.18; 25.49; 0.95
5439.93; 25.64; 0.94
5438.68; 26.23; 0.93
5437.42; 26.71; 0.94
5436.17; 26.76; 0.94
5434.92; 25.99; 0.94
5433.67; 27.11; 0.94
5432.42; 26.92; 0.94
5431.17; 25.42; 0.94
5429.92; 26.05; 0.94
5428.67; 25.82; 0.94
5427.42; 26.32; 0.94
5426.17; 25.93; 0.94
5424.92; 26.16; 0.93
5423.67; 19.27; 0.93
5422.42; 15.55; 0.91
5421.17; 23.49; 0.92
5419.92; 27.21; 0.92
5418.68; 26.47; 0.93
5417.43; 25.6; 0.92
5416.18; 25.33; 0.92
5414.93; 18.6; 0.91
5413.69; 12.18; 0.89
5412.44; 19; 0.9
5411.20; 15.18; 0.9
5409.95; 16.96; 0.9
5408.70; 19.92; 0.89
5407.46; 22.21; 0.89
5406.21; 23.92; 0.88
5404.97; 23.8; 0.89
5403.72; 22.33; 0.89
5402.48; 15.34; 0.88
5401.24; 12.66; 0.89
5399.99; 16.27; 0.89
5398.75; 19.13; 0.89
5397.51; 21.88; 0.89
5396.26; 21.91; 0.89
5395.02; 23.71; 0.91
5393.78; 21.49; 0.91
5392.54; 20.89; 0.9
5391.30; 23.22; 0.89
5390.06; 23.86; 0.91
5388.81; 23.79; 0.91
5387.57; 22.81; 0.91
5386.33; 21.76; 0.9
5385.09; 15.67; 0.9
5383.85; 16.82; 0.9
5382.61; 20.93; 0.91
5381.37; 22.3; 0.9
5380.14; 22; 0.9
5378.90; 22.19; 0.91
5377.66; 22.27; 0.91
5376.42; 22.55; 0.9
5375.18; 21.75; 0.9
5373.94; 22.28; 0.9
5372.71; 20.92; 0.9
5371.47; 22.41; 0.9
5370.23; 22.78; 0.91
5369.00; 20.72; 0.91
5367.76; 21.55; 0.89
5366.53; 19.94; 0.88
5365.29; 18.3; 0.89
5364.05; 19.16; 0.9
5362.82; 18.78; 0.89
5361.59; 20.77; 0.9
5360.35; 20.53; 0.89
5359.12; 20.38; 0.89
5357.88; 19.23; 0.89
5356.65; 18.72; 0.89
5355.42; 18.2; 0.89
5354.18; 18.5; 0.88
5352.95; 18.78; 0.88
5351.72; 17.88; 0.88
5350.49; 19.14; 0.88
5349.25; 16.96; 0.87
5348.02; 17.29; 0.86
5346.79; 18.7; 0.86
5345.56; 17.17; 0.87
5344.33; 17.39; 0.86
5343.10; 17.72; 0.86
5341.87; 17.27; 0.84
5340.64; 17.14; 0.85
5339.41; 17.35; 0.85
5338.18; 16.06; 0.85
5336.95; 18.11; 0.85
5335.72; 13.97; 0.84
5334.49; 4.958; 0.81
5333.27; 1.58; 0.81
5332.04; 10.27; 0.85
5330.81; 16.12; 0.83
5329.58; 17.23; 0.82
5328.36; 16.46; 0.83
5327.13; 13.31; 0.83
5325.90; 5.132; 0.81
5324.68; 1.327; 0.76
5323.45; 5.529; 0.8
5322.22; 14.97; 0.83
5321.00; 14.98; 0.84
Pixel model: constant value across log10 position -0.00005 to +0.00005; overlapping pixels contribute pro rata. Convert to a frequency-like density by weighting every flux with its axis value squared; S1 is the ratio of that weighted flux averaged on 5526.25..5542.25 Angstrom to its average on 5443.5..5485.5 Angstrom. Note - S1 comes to 0.7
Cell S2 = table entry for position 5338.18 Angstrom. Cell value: 16.06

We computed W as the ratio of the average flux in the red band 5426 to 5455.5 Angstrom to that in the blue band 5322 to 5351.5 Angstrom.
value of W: 1.8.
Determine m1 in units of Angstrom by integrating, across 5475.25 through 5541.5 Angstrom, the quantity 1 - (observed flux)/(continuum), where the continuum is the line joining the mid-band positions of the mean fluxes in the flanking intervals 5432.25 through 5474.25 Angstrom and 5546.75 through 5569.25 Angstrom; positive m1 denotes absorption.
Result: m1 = 9.2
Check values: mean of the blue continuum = 22.9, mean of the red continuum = 14.4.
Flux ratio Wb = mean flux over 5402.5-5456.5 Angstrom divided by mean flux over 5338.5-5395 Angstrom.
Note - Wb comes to 1.17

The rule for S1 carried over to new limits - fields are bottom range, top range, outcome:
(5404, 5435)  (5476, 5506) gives 0.74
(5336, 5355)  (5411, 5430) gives 1.31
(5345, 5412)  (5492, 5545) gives 0.80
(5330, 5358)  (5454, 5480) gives 1.28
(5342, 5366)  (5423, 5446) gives 1.42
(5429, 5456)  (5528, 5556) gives 0.61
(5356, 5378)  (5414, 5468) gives 1.18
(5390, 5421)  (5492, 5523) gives 0.79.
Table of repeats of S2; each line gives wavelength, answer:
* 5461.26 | 20.19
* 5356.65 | 18.72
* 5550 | 15.59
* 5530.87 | 16.34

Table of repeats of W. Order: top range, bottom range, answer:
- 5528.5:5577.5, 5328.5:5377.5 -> 0.82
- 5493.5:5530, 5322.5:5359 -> 1.05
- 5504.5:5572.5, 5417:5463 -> 0.62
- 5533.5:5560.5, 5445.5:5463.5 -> 0.65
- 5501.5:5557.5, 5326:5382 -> 0.84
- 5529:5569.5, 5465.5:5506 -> 0.86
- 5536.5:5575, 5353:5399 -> 0.70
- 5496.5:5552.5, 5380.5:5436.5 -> 0.70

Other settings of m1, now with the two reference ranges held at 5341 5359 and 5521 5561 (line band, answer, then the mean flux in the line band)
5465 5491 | -2.8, 17.6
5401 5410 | -1.6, 20.1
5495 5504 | -0.4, 16.2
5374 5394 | -4.6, 21.5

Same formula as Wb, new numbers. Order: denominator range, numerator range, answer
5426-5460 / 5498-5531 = 0.63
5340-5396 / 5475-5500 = 0.82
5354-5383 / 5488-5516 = 0.77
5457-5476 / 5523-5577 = 0.75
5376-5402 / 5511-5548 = 0.73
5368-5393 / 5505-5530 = 0.71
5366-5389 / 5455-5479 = 0.92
